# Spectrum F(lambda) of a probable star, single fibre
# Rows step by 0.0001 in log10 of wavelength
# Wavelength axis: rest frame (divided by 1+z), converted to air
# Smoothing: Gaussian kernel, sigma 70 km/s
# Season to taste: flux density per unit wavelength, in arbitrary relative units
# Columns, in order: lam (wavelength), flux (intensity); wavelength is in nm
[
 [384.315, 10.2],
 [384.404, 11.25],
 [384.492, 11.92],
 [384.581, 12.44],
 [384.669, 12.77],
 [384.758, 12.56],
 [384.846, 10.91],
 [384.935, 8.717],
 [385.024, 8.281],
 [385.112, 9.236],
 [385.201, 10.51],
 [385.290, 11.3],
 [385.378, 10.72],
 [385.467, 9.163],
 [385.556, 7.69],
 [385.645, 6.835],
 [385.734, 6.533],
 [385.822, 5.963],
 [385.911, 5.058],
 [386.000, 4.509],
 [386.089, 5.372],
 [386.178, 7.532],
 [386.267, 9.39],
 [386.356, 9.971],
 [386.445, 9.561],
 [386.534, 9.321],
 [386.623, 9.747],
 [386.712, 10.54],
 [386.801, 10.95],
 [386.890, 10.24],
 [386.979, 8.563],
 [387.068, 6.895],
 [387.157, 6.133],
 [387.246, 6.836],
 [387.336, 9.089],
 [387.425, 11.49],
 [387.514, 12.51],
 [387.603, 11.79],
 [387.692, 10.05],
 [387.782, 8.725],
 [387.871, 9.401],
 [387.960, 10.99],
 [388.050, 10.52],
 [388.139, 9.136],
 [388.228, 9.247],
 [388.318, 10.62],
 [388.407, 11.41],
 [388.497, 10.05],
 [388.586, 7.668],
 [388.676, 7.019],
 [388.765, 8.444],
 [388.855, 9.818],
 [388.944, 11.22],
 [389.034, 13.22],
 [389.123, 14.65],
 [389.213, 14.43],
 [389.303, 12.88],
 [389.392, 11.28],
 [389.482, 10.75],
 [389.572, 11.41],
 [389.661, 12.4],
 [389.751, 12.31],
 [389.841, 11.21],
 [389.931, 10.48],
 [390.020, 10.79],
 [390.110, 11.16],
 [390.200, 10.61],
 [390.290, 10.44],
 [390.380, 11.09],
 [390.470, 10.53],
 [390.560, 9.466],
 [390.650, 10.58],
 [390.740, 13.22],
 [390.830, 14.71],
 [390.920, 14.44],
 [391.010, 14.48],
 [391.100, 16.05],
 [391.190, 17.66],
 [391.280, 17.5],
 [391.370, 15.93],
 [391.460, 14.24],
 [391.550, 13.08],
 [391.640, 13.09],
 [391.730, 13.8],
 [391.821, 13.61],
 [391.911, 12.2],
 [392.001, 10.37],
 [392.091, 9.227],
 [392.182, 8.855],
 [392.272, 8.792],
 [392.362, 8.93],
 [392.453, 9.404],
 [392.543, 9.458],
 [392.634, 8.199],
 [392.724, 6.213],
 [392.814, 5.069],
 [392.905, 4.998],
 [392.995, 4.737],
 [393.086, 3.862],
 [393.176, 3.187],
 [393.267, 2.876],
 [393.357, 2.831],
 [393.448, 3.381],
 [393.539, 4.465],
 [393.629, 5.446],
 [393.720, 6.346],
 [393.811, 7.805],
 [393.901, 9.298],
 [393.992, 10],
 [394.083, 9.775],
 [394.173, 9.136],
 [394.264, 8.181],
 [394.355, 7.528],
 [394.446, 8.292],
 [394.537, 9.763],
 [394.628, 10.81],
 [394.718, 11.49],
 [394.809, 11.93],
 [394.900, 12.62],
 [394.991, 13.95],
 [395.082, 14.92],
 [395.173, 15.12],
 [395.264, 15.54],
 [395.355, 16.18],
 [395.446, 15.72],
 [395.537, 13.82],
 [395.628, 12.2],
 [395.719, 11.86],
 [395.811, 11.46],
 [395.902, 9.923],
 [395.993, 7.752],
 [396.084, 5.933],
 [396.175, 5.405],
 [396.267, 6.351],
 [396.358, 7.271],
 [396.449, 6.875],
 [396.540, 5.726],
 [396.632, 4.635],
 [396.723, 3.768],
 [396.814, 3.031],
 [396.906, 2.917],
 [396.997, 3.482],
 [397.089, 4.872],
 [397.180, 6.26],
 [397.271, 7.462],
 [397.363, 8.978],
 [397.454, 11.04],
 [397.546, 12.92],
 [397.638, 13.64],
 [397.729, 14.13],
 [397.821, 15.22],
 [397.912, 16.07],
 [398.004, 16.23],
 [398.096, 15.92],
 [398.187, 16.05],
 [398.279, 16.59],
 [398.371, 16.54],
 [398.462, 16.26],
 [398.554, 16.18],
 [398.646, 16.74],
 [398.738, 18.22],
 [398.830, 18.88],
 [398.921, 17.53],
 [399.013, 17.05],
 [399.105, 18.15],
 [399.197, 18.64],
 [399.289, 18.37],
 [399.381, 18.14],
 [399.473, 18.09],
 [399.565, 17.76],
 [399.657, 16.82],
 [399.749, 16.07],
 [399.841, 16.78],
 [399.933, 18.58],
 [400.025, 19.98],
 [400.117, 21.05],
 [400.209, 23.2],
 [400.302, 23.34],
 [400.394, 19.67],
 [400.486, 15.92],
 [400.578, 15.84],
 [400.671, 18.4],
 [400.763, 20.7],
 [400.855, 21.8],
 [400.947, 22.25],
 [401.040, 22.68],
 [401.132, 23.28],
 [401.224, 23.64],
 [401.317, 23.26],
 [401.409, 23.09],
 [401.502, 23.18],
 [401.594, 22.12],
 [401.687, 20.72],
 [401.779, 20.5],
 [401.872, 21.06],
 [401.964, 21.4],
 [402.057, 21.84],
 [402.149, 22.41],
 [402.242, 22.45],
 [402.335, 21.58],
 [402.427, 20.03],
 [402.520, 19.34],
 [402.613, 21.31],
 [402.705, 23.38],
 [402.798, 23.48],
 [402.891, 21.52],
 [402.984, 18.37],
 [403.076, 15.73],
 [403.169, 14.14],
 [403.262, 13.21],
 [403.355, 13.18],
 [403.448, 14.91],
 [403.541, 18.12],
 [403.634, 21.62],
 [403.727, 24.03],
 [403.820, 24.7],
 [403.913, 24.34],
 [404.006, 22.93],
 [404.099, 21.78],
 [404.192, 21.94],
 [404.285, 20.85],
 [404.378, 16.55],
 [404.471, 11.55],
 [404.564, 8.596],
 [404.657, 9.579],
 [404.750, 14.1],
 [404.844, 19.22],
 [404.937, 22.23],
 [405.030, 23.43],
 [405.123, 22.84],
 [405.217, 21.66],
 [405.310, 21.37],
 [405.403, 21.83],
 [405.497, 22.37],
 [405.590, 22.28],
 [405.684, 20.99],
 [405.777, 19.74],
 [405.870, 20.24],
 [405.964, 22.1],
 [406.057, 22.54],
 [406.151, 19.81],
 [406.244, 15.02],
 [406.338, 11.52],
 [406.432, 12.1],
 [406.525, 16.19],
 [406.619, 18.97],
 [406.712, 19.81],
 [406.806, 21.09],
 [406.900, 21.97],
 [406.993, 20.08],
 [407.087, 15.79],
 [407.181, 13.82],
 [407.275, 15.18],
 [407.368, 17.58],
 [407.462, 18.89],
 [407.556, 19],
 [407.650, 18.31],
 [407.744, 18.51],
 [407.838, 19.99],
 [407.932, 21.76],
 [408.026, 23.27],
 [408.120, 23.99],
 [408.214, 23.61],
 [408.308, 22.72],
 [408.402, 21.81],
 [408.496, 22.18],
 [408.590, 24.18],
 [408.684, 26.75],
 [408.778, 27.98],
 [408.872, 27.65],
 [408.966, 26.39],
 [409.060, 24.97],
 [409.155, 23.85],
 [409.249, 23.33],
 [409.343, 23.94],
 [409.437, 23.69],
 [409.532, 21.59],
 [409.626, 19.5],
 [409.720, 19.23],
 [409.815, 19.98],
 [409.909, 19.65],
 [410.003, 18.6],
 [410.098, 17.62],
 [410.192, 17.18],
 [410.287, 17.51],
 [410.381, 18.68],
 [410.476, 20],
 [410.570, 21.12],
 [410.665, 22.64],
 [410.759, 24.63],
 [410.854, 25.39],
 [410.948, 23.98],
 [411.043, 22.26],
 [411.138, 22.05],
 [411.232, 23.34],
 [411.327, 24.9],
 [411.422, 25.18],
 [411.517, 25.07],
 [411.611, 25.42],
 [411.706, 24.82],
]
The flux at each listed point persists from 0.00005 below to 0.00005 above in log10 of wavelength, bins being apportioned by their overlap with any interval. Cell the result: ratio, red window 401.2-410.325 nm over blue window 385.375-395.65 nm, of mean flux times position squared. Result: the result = 2.17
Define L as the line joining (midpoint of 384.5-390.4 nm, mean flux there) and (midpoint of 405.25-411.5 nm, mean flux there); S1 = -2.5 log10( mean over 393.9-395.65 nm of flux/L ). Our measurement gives 0.17 mag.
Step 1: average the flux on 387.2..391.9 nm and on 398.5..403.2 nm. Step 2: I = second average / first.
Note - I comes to 1.70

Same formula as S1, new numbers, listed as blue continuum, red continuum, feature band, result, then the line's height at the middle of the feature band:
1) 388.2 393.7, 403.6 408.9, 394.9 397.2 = 0.417 mag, 13.6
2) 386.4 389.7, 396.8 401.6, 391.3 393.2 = 0.295 mag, 12.7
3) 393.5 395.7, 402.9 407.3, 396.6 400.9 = -0.069 mag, 14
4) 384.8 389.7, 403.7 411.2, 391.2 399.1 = 0.307 mag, 13.9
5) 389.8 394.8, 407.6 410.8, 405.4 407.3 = 0.066 mag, 19.9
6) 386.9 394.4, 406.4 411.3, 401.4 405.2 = -0.118 mag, 17.7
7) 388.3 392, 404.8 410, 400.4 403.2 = -0.158 mag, 18.1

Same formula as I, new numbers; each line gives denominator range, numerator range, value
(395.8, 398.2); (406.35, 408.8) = 2.25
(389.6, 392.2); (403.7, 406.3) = 1.58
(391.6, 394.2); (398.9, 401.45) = 2.54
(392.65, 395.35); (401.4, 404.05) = 2.44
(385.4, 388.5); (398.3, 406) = 2.20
